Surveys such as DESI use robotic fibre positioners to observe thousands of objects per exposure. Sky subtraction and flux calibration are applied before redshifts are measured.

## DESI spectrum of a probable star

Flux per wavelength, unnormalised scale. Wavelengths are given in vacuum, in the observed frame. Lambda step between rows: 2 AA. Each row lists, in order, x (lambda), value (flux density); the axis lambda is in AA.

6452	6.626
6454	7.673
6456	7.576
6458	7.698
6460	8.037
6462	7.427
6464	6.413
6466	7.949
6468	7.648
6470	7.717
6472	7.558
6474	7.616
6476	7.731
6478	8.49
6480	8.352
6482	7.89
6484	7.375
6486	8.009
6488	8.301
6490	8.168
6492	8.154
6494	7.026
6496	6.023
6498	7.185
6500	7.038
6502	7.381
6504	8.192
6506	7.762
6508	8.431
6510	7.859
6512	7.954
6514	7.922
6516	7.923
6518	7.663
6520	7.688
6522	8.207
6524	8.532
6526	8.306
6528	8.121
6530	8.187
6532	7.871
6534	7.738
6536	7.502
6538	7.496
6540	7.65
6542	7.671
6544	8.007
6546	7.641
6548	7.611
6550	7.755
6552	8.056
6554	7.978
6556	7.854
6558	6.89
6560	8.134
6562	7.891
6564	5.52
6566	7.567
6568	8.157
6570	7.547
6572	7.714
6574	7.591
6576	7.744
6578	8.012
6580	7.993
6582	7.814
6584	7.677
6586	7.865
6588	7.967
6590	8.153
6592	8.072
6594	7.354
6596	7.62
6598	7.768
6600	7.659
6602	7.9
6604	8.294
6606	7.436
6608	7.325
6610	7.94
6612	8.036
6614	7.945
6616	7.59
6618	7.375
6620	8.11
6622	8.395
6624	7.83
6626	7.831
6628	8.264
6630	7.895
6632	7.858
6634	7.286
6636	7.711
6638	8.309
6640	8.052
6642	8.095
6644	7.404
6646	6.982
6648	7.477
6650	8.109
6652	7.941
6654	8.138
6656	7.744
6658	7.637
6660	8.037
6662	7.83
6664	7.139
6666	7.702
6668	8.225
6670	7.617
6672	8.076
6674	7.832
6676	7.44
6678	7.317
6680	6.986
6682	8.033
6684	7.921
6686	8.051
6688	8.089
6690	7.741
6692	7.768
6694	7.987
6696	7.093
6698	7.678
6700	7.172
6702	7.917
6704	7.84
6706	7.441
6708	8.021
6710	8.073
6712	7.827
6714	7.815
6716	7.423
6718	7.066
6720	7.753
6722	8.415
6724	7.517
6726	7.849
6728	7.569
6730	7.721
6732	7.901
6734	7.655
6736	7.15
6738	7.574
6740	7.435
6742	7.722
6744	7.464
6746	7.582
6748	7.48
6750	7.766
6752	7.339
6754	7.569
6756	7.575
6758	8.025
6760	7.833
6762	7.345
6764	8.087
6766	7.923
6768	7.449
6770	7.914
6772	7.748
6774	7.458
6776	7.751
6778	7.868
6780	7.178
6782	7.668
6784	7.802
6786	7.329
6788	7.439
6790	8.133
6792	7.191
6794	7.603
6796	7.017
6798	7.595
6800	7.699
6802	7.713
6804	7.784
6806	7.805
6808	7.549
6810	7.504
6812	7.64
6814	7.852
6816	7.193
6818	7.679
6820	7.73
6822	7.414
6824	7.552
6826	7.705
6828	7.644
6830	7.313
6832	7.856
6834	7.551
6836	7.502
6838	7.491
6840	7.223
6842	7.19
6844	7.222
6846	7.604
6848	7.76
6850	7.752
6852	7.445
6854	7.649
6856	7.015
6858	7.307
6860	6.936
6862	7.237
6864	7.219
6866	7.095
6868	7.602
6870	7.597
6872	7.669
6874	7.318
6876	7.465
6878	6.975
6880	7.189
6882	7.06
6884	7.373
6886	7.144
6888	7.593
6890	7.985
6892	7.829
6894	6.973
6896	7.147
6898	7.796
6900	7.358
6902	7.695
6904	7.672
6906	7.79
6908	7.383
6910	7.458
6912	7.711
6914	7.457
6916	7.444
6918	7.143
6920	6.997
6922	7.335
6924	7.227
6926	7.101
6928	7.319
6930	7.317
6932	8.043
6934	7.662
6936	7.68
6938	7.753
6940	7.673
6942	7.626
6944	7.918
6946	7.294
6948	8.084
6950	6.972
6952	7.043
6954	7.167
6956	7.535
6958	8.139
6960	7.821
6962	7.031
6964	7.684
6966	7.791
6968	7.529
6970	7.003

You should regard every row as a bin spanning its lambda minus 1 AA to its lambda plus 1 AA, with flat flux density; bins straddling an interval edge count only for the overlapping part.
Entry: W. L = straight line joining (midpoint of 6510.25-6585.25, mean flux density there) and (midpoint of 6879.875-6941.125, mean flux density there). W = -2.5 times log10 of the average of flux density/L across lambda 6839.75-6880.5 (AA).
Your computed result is 0.02 mag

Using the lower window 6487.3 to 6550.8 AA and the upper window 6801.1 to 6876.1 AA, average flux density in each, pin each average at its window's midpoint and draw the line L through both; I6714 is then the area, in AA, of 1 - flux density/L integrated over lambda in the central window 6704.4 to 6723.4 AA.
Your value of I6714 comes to -0.4 AA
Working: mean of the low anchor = 7.78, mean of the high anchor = 7.49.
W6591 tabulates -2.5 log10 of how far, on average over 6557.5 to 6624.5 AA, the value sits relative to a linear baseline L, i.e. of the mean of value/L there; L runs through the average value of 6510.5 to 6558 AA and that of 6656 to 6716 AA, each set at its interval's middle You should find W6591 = 0.01 mag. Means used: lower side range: 7.86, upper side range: 7.73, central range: 7.74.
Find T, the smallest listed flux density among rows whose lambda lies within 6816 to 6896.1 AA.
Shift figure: 6.936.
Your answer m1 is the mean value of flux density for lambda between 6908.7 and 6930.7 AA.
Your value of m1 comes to 7.32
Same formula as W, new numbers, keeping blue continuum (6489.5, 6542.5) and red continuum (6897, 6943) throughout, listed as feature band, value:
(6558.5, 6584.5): 0.01 mag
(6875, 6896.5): 0.03 mag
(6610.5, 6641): -0.03 mag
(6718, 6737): -0.01 mag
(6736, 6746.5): 0.01 mag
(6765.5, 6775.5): -0.01 mag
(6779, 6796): 0.01 mag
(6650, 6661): -0.03 mag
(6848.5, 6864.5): 0.03 mag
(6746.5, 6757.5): 0.01 mag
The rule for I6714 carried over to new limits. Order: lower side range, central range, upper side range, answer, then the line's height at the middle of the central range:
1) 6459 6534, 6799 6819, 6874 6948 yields -0.3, 7.55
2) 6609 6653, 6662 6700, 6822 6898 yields 0.3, 7.75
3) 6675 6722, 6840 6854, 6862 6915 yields 0.0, 7.49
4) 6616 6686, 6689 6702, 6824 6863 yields 0.2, 7.71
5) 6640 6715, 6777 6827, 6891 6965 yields 0.2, 7.62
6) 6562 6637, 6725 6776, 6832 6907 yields -0.5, 7.57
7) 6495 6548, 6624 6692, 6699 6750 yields -0.8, 7.69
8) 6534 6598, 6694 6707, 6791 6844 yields 0.1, 7.61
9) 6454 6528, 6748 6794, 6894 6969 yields -0.3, 7.6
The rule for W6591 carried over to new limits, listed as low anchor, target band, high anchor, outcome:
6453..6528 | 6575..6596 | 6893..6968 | -0.02 mag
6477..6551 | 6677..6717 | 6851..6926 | -0.02 mag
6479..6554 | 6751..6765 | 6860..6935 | -0.02 mag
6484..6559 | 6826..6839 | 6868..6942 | -0.01 mag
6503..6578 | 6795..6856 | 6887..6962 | 0.01 mag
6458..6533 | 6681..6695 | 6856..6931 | -0.05 mag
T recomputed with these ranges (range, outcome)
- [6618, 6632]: 7.375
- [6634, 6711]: 6.982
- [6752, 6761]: 7.339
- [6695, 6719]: 7.066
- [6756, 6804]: 7.017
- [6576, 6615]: 7.325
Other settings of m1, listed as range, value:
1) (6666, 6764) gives 7.69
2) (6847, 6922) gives 7.41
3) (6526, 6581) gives 7.71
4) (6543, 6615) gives 7.74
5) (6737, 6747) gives 7.56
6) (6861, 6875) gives 7.39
